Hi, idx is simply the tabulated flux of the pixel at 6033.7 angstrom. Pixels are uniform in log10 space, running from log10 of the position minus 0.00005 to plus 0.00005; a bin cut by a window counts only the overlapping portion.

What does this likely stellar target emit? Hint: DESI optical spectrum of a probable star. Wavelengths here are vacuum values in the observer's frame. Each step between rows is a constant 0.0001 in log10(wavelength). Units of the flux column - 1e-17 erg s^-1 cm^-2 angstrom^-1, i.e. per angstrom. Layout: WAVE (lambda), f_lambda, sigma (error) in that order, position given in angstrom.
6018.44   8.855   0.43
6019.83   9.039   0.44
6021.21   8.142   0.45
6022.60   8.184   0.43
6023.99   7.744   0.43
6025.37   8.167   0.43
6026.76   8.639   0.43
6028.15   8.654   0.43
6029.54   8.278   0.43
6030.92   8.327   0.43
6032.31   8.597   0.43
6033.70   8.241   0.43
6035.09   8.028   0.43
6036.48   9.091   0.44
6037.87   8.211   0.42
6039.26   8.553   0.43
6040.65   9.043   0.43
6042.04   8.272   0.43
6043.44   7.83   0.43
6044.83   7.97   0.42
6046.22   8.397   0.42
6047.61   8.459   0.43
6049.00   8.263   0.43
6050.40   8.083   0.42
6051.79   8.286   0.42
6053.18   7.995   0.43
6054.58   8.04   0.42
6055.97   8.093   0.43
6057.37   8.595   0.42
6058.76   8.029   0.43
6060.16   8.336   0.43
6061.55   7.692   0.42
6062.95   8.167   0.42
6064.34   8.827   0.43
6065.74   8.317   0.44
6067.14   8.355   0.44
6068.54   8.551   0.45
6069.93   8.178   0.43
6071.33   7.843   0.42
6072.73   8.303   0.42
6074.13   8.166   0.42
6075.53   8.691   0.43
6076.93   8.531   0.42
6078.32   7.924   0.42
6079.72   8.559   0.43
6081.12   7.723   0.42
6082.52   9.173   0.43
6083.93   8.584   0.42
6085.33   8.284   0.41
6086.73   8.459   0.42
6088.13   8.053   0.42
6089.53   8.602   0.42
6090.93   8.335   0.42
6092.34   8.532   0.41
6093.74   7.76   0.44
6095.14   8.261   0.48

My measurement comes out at 8.241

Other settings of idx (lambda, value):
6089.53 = 8.602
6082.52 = 9.173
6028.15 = 8.654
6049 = 8.263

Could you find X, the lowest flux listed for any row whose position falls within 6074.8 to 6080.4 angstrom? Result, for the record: 7.924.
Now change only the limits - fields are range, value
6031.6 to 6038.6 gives 8.028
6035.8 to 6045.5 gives 7.83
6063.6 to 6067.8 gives 8.317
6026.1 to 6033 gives 8.278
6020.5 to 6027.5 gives 7.744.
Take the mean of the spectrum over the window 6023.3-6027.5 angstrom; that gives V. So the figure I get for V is 8.19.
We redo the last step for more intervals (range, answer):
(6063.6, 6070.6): 8.45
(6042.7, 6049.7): 8.18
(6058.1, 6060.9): 8.18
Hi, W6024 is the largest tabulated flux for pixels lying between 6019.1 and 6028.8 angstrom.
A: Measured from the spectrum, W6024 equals 9.039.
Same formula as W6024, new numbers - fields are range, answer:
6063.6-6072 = 8.827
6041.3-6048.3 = 8.459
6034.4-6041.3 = 9.091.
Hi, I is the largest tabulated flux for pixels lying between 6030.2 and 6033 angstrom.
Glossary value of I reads 8.597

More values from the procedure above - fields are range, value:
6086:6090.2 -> 8.602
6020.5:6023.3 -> 8.184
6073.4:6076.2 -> 8.691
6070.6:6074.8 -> 8.303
